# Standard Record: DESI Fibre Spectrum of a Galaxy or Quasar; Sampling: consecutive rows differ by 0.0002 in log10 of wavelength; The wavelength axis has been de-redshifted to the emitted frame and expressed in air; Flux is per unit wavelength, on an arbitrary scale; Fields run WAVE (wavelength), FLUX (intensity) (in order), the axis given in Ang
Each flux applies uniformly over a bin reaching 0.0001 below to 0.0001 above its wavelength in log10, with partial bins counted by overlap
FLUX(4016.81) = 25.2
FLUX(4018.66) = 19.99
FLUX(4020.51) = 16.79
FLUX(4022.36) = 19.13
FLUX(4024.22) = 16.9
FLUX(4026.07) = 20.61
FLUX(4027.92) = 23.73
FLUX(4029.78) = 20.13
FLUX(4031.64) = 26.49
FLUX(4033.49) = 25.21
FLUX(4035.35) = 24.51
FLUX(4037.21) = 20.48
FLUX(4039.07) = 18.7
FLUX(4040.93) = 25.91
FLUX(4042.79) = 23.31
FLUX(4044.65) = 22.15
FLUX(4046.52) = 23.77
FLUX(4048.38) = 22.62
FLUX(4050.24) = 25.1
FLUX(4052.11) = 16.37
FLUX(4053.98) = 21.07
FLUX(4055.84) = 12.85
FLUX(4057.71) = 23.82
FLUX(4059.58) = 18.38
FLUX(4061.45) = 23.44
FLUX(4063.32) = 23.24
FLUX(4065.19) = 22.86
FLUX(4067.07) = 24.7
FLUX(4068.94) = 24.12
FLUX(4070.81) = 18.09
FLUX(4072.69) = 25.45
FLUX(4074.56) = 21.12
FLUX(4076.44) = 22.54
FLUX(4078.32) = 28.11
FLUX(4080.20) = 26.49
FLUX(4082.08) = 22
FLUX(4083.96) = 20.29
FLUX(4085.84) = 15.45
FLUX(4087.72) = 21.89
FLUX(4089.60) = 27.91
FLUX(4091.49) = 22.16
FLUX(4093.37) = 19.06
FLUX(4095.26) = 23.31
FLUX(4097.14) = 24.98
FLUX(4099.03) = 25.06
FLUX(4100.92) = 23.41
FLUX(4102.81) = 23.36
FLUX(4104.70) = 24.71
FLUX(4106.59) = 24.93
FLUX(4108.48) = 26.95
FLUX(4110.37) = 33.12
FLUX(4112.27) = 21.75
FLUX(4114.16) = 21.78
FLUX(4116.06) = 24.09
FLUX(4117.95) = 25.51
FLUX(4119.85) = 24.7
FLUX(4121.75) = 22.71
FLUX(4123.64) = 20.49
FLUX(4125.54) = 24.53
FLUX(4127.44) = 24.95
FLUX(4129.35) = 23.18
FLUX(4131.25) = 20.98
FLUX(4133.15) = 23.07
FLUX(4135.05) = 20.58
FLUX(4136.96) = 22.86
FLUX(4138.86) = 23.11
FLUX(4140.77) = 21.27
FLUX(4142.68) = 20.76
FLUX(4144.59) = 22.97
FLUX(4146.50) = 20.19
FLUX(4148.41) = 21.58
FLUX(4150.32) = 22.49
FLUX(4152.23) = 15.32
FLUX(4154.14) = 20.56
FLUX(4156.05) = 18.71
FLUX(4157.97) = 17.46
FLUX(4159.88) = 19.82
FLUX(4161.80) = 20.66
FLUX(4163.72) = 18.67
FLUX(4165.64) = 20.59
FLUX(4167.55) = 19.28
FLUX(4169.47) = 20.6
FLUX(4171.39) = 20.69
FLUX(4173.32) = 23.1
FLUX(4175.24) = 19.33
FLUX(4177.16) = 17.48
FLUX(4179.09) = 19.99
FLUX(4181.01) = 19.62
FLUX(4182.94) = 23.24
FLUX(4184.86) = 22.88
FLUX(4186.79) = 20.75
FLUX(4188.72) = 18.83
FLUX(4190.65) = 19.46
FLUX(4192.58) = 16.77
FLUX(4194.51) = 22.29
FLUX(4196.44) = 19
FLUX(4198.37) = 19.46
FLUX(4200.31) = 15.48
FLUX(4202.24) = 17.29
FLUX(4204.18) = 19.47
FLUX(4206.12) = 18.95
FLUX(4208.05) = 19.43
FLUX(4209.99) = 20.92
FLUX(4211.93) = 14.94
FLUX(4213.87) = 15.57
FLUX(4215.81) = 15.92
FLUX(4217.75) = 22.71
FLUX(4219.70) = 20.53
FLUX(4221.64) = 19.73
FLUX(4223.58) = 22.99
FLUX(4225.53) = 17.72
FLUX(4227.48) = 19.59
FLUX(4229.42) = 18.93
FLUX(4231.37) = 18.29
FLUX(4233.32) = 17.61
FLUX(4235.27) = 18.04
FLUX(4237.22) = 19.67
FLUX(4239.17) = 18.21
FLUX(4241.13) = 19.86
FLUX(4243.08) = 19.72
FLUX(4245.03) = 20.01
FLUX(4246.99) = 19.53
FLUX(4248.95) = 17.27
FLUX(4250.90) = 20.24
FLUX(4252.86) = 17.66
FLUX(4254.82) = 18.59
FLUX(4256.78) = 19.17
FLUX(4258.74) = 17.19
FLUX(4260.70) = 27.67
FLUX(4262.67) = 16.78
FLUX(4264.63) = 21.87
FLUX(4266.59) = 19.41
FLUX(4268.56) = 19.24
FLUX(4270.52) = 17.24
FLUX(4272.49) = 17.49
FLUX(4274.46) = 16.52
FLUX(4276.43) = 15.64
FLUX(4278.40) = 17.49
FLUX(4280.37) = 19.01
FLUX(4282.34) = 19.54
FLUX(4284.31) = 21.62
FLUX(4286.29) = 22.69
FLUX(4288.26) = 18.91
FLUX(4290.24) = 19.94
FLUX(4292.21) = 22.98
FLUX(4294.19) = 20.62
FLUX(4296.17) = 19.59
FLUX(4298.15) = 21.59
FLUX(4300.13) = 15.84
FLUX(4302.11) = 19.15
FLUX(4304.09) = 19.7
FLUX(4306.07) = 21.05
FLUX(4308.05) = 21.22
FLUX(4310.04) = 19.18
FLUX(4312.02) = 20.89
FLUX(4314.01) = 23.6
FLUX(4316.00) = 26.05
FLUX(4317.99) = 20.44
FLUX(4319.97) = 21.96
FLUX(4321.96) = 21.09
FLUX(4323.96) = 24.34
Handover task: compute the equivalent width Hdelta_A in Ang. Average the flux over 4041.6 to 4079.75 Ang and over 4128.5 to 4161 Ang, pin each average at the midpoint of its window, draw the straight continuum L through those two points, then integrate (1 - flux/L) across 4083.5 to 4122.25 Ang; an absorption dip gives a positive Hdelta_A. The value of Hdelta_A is -3.9 Ang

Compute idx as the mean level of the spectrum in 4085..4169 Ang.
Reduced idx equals 22.3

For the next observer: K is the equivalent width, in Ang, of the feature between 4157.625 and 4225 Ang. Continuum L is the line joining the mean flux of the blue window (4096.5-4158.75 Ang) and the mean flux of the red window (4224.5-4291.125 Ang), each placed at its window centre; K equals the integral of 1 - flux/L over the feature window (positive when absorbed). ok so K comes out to 4.6 Ang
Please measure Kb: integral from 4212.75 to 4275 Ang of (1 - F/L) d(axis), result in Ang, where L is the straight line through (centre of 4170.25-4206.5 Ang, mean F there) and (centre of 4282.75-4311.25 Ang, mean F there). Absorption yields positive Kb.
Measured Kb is 2.79 Ang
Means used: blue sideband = 19.7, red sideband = 20.3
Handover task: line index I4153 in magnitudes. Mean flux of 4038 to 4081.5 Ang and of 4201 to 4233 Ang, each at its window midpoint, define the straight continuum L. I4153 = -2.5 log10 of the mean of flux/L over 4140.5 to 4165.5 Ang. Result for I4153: 0.02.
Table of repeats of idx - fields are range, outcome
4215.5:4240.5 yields 19.3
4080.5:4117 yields 23.5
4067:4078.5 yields 23.1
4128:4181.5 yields 20.6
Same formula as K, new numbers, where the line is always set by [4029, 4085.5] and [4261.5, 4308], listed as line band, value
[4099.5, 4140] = -4.3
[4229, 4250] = 1.2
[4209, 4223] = 1.1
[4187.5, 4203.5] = 1.5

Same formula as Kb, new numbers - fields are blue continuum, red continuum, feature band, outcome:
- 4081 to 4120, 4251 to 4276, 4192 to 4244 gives 3.7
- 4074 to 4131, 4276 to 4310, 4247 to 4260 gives 1.3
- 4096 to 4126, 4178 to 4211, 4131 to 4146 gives 0.6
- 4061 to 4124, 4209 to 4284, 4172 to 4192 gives 0.4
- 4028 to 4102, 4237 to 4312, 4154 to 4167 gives 1.0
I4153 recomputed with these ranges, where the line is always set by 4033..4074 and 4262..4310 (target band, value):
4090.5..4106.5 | -0.09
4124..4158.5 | -0.02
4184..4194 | 0.04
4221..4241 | 0.05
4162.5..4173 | 0.03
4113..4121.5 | -0.12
